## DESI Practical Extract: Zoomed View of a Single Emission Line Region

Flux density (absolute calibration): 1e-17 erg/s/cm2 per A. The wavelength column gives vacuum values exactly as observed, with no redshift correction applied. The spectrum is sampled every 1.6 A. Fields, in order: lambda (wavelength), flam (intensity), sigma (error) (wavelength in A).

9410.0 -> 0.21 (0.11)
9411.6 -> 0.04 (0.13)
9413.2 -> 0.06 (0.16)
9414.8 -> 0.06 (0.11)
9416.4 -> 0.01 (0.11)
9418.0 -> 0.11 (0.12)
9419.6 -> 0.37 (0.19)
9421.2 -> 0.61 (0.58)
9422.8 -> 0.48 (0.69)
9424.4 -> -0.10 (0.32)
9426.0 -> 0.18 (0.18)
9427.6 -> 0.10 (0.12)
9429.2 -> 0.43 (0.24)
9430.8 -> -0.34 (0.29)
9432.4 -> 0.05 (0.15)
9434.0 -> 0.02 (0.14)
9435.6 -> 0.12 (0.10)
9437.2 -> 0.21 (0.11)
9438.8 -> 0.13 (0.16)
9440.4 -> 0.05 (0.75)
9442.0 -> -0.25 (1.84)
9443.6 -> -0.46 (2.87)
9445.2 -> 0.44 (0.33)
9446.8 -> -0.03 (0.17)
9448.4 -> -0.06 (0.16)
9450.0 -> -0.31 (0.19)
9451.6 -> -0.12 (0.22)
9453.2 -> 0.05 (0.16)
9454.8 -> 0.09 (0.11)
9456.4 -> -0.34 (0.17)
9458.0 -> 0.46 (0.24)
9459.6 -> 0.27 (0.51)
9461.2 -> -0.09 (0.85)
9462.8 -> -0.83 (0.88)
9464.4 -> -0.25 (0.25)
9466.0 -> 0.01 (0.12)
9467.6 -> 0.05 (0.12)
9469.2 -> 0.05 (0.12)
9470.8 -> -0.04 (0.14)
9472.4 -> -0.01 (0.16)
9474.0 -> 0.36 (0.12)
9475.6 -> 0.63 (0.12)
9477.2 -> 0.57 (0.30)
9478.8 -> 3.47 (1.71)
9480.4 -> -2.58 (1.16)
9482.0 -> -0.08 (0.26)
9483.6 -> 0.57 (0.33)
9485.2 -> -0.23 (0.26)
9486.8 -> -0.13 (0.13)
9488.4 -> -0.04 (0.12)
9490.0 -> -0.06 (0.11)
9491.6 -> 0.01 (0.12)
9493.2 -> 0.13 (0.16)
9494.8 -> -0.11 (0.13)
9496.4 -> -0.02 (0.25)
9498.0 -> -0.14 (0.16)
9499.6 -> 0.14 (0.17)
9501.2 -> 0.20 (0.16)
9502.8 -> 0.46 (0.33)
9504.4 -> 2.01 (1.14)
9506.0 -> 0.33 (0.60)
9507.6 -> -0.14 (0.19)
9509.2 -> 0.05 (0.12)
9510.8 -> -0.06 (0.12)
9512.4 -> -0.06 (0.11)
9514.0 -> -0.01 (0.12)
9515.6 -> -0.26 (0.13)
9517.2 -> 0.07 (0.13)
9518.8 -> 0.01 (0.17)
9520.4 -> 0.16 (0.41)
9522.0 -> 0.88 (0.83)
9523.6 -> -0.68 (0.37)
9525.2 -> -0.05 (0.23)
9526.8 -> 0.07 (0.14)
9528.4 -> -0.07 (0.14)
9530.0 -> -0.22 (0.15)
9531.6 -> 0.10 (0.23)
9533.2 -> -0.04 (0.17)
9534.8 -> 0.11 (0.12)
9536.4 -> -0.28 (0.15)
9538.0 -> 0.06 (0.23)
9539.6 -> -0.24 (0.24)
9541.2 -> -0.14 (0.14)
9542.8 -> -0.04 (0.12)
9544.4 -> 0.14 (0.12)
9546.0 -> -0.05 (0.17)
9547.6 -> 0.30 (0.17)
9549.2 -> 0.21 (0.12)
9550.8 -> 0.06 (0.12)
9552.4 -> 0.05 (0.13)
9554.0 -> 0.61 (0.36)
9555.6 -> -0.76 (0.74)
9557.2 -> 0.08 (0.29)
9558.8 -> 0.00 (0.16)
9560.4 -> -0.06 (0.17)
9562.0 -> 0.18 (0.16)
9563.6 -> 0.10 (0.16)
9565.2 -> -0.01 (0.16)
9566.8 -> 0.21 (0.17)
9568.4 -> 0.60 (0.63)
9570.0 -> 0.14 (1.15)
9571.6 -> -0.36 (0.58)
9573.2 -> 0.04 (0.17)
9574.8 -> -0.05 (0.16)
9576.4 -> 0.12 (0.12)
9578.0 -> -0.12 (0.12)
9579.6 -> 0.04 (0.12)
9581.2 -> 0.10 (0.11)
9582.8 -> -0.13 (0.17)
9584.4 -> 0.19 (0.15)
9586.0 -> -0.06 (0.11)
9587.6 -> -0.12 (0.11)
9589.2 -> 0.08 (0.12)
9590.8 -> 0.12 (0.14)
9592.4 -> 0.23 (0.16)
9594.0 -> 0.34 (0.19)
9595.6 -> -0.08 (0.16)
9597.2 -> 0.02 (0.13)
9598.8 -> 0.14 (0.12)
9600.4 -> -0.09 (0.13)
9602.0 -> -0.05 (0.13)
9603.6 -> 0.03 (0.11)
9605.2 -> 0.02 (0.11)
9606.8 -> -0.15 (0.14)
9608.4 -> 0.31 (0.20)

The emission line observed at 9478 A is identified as H-gamma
